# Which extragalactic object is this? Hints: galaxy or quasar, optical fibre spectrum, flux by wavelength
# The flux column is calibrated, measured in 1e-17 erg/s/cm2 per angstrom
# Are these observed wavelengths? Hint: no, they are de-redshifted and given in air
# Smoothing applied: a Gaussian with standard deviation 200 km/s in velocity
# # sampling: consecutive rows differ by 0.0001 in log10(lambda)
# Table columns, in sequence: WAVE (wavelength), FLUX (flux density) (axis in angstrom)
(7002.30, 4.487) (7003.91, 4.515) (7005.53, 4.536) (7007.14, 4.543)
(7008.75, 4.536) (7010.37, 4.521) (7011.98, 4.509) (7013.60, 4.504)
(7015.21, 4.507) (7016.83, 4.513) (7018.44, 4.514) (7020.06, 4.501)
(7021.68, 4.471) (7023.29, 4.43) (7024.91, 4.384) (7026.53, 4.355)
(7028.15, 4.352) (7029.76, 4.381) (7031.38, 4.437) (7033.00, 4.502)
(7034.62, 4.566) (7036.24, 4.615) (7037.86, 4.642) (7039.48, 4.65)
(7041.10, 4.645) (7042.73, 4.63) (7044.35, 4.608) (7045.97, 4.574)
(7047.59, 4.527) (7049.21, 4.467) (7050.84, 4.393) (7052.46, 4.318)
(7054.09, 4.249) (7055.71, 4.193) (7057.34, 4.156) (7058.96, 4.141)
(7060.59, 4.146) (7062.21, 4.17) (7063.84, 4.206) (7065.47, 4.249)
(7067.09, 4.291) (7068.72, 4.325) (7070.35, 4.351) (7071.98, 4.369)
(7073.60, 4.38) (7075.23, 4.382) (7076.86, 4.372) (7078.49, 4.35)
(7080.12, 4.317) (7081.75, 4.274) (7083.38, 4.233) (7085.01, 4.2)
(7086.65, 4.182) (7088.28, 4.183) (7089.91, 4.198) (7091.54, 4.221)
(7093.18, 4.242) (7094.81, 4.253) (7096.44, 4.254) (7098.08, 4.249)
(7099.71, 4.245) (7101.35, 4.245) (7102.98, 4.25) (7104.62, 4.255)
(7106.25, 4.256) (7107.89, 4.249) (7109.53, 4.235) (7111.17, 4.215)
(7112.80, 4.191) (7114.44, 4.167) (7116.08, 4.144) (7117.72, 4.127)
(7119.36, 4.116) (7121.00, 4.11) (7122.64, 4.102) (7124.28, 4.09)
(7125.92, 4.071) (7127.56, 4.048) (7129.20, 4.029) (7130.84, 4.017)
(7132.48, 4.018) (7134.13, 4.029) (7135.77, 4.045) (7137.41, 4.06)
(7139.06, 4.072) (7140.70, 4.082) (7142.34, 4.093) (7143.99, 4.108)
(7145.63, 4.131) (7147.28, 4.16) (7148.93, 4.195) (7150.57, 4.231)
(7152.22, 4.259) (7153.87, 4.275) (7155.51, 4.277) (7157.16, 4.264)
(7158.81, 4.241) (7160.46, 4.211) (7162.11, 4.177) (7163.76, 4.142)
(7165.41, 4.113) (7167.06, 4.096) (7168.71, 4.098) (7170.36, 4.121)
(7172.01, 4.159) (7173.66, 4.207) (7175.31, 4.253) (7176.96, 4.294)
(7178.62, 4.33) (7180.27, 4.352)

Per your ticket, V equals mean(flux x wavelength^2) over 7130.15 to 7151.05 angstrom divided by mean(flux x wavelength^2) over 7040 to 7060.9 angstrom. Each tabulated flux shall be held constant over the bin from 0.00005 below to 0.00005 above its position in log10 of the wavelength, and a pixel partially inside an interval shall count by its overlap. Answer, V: 0.96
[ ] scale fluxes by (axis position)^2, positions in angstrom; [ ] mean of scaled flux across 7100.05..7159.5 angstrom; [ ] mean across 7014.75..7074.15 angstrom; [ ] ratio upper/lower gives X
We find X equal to 1.0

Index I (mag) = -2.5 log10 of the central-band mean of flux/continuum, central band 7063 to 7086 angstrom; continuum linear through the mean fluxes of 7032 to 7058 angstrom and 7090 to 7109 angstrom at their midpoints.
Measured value 0.01 mag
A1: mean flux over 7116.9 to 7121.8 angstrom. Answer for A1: 4.12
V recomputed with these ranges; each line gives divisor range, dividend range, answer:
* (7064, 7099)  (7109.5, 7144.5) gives 0.97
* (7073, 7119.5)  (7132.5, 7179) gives 1.00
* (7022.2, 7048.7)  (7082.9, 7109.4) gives 0.95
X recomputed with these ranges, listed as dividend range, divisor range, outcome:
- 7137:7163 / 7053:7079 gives 1.00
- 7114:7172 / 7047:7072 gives 0.99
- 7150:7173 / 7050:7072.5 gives 1.01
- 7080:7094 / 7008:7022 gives 0.96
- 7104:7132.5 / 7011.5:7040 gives 0.95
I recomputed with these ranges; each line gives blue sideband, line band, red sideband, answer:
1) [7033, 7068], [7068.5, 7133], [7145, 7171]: 0.02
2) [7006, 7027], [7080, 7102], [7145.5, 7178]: 0.03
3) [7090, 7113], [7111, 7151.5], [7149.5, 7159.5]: 0.04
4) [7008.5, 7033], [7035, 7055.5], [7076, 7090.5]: -0.03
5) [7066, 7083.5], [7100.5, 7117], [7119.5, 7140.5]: -0.01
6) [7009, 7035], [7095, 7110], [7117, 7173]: 0.00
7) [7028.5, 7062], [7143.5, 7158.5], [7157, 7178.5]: 0.00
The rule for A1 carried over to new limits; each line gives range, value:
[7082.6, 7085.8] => 4.22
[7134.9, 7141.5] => 4.07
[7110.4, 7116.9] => 4.18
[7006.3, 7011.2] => 4.54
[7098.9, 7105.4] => 4.25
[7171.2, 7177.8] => 4.23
